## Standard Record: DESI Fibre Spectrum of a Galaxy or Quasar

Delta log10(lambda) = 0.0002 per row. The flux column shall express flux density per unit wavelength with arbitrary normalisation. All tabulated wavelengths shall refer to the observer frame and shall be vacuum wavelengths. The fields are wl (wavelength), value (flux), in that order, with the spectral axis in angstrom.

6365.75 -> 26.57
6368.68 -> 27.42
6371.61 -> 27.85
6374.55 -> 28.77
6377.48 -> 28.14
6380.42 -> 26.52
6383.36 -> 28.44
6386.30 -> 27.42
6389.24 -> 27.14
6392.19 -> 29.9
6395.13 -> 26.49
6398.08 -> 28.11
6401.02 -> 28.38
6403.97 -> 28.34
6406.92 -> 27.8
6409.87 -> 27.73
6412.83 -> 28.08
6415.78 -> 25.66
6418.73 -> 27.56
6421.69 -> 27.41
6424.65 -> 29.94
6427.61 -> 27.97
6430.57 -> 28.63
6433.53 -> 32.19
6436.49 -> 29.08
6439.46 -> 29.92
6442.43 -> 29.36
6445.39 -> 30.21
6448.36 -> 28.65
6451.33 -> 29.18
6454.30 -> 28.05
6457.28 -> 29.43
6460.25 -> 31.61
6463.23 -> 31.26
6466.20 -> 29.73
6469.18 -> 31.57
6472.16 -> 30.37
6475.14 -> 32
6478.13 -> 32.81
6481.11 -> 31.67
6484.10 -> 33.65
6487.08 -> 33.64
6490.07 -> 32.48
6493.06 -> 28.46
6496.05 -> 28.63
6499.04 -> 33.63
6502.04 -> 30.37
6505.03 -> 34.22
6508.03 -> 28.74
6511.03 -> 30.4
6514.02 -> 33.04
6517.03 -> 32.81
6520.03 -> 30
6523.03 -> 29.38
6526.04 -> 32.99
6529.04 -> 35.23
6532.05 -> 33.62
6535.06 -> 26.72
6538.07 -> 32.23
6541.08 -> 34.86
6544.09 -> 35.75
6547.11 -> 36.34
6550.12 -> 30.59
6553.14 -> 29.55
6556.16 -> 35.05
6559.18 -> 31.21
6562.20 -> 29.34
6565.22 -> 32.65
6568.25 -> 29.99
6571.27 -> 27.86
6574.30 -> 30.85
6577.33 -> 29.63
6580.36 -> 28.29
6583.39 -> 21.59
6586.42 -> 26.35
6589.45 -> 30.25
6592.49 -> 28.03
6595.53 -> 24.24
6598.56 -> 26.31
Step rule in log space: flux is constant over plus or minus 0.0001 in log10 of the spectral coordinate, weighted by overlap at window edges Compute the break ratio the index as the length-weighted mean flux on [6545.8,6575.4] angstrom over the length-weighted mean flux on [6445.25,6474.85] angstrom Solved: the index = 1.04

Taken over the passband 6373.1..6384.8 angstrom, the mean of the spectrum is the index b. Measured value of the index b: 28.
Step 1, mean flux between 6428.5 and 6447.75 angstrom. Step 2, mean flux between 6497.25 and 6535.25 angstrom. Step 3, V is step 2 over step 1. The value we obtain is 1.1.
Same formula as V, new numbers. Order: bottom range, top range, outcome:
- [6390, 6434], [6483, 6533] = 1.13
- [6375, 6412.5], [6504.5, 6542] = 1.14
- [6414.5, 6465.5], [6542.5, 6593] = 1.04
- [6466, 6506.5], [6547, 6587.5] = 0.94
